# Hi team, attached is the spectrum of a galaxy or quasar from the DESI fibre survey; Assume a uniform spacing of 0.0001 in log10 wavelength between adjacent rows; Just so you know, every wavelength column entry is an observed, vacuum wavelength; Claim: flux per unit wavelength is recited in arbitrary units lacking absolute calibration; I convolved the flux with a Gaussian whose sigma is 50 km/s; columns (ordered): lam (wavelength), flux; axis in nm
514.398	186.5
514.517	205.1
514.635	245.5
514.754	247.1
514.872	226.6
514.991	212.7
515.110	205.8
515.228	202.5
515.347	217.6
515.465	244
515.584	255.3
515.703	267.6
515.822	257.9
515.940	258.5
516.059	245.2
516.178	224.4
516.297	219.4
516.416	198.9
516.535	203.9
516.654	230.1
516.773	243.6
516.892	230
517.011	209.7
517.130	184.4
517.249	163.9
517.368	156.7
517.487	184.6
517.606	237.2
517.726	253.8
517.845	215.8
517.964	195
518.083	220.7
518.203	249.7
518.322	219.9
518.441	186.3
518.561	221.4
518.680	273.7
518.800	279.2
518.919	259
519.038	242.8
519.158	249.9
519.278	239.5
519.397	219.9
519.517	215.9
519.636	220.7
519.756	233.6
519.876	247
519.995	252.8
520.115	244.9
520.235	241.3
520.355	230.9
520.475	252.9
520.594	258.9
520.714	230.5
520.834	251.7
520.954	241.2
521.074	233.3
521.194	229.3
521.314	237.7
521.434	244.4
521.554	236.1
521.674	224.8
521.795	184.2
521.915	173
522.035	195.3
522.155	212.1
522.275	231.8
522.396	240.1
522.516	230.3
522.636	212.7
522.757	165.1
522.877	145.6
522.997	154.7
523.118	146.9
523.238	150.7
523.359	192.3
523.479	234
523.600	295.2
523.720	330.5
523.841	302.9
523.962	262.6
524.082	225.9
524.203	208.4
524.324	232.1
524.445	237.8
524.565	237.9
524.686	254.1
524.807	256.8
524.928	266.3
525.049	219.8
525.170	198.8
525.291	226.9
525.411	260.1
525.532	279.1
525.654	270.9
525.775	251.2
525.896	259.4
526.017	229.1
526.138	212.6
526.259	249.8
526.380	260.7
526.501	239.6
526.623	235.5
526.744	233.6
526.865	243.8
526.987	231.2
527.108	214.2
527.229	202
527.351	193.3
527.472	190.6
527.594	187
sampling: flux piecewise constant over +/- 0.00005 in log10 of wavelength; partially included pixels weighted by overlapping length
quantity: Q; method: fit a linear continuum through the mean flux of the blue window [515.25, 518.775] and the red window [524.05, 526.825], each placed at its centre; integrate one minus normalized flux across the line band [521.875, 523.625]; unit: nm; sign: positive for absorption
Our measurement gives 0.29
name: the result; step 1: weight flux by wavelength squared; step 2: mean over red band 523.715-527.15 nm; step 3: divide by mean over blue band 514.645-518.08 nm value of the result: 1.14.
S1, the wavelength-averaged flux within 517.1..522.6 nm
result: 227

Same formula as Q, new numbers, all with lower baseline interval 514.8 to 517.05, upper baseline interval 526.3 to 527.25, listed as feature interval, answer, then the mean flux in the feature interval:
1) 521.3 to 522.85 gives 0.133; 212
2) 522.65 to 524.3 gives 0.114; 217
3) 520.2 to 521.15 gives -0.045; 242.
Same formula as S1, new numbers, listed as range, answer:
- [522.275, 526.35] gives 232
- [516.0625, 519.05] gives 220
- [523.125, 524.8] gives 241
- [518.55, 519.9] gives 242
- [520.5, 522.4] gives 227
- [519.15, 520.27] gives 236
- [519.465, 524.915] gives 228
